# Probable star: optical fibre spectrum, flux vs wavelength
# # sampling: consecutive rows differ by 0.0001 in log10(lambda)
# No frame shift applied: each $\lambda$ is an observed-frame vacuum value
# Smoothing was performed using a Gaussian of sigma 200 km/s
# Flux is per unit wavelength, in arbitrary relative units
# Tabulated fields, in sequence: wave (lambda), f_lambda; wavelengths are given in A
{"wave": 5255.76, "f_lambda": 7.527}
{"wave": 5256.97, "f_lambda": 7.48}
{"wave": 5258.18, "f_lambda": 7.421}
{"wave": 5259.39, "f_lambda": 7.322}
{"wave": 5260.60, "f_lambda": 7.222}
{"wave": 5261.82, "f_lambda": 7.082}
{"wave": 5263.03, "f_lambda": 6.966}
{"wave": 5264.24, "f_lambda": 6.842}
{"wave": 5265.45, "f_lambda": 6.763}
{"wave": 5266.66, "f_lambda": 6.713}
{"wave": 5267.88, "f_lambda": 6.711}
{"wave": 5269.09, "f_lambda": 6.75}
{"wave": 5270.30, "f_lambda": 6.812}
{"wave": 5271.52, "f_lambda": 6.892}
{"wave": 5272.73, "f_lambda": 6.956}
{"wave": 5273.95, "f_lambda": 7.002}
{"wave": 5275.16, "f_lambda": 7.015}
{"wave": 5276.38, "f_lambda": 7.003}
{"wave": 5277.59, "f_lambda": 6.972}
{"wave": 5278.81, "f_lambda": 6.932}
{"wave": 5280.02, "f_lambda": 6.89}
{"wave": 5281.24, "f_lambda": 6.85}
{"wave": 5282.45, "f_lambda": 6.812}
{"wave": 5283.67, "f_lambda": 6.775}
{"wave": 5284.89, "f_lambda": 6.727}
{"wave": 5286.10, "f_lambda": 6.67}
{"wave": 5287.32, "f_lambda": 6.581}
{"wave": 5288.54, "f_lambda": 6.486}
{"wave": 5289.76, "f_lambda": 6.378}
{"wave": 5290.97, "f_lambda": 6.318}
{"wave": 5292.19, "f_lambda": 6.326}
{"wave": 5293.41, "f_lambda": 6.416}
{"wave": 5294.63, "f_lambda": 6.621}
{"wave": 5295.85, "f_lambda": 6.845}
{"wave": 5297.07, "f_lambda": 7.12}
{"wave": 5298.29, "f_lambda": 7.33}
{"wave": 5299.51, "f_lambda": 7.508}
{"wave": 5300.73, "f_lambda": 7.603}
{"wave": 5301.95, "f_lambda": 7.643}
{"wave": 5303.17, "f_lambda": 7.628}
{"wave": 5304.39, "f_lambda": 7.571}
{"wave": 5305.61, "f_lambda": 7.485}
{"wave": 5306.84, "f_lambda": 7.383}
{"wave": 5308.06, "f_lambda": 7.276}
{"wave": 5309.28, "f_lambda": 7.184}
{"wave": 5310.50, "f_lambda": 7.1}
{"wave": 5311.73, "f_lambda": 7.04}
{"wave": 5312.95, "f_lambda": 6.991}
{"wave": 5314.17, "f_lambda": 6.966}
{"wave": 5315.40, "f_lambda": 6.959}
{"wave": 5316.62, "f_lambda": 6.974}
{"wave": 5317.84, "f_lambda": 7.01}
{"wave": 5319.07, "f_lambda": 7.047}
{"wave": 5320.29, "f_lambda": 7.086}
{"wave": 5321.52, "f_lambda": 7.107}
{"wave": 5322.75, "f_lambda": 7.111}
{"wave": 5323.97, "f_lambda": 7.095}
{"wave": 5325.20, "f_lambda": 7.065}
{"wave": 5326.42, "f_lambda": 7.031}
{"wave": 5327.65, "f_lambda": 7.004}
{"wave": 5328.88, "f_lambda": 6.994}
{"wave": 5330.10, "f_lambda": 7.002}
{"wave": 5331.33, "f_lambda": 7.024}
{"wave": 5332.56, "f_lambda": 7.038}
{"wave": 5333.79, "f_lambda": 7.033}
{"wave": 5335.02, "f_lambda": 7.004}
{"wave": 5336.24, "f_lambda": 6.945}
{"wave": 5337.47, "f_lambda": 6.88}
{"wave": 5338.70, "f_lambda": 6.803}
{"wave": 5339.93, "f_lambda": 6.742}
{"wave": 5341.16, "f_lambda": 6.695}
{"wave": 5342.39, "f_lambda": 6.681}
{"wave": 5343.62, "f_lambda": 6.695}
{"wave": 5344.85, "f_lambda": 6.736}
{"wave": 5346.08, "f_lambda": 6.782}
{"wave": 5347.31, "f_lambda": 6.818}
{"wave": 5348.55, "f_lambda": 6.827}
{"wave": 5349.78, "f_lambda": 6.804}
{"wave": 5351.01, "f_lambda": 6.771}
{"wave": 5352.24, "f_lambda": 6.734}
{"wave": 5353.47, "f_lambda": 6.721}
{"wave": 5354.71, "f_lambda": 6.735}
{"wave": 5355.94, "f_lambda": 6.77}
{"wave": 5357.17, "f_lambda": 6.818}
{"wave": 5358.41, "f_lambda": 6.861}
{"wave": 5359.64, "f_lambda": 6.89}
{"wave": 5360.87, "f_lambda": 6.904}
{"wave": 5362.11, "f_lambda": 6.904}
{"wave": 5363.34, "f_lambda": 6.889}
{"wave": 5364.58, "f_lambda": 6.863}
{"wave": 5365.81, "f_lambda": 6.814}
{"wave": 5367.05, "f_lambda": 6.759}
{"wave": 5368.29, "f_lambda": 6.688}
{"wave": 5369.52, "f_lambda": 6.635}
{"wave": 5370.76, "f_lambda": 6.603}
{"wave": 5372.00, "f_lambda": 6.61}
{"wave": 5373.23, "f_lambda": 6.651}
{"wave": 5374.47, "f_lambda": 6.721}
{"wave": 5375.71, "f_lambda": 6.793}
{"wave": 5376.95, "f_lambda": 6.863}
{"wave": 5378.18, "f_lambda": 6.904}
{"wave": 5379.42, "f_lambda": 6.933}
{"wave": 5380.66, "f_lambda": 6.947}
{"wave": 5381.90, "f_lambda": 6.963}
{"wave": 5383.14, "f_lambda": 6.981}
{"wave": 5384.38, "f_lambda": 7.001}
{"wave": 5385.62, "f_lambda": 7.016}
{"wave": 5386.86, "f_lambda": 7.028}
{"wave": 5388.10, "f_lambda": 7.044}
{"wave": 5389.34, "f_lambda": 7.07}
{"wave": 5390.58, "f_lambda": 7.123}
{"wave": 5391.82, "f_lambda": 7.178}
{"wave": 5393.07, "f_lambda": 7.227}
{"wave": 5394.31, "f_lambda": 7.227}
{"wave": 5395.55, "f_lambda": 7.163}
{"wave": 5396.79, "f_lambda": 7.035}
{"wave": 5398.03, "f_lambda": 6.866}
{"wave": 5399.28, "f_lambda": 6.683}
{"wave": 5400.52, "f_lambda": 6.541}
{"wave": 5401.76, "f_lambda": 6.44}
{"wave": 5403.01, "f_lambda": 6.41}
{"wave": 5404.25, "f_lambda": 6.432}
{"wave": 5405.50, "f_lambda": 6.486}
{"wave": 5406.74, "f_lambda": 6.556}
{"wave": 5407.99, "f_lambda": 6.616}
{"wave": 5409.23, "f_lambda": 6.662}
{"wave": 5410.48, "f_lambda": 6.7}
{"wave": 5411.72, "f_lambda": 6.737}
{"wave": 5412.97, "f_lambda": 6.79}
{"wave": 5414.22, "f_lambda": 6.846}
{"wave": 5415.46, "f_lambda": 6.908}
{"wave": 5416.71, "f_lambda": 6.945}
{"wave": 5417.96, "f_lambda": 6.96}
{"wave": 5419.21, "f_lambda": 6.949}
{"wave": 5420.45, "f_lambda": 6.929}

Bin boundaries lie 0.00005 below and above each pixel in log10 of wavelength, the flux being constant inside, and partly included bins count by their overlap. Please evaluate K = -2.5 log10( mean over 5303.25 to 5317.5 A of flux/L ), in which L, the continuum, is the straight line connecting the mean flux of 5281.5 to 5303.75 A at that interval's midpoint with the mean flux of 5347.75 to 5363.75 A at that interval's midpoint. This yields -0.05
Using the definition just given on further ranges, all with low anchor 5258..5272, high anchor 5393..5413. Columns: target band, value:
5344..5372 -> 0.002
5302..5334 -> -0.042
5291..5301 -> -0.002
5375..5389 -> -0.031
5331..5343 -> -0.008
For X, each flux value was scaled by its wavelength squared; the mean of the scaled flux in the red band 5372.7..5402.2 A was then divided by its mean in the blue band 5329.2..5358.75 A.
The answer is 1.03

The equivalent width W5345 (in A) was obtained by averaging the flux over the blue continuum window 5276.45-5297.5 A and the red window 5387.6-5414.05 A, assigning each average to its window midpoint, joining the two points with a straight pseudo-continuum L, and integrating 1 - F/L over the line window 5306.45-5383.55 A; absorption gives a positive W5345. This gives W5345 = -1.7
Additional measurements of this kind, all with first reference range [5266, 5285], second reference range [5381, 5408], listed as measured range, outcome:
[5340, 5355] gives 0.3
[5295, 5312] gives -1.2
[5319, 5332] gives -0.3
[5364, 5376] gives 0.3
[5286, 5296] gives 0.5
